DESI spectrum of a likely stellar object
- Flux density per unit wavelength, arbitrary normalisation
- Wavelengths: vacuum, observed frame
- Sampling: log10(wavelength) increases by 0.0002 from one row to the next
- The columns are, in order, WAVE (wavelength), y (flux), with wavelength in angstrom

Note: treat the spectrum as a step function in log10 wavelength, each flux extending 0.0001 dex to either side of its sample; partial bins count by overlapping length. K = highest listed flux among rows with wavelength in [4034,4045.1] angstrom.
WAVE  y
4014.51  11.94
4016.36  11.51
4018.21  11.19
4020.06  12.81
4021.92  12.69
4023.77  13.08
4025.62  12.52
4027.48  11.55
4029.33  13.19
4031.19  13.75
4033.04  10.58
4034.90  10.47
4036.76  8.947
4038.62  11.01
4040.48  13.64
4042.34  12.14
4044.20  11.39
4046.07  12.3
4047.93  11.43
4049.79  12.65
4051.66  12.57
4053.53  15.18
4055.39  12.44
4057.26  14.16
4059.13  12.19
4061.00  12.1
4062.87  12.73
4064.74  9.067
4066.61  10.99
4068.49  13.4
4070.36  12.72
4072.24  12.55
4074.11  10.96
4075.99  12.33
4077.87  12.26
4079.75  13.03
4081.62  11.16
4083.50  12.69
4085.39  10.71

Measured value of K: 13.64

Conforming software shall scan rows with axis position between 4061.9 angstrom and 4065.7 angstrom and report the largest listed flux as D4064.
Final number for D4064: 12.73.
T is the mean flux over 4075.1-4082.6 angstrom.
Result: 12.2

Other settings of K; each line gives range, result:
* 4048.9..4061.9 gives 15.18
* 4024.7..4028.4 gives 12.52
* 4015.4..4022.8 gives 12.81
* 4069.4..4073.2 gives 12.72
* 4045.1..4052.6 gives 12.65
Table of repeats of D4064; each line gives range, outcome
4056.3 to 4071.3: 14.16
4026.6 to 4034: 13.75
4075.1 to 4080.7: 13.03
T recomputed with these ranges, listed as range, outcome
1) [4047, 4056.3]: 12.9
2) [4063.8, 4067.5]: 10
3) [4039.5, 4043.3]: 12.9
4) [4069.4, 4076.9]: 12.1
